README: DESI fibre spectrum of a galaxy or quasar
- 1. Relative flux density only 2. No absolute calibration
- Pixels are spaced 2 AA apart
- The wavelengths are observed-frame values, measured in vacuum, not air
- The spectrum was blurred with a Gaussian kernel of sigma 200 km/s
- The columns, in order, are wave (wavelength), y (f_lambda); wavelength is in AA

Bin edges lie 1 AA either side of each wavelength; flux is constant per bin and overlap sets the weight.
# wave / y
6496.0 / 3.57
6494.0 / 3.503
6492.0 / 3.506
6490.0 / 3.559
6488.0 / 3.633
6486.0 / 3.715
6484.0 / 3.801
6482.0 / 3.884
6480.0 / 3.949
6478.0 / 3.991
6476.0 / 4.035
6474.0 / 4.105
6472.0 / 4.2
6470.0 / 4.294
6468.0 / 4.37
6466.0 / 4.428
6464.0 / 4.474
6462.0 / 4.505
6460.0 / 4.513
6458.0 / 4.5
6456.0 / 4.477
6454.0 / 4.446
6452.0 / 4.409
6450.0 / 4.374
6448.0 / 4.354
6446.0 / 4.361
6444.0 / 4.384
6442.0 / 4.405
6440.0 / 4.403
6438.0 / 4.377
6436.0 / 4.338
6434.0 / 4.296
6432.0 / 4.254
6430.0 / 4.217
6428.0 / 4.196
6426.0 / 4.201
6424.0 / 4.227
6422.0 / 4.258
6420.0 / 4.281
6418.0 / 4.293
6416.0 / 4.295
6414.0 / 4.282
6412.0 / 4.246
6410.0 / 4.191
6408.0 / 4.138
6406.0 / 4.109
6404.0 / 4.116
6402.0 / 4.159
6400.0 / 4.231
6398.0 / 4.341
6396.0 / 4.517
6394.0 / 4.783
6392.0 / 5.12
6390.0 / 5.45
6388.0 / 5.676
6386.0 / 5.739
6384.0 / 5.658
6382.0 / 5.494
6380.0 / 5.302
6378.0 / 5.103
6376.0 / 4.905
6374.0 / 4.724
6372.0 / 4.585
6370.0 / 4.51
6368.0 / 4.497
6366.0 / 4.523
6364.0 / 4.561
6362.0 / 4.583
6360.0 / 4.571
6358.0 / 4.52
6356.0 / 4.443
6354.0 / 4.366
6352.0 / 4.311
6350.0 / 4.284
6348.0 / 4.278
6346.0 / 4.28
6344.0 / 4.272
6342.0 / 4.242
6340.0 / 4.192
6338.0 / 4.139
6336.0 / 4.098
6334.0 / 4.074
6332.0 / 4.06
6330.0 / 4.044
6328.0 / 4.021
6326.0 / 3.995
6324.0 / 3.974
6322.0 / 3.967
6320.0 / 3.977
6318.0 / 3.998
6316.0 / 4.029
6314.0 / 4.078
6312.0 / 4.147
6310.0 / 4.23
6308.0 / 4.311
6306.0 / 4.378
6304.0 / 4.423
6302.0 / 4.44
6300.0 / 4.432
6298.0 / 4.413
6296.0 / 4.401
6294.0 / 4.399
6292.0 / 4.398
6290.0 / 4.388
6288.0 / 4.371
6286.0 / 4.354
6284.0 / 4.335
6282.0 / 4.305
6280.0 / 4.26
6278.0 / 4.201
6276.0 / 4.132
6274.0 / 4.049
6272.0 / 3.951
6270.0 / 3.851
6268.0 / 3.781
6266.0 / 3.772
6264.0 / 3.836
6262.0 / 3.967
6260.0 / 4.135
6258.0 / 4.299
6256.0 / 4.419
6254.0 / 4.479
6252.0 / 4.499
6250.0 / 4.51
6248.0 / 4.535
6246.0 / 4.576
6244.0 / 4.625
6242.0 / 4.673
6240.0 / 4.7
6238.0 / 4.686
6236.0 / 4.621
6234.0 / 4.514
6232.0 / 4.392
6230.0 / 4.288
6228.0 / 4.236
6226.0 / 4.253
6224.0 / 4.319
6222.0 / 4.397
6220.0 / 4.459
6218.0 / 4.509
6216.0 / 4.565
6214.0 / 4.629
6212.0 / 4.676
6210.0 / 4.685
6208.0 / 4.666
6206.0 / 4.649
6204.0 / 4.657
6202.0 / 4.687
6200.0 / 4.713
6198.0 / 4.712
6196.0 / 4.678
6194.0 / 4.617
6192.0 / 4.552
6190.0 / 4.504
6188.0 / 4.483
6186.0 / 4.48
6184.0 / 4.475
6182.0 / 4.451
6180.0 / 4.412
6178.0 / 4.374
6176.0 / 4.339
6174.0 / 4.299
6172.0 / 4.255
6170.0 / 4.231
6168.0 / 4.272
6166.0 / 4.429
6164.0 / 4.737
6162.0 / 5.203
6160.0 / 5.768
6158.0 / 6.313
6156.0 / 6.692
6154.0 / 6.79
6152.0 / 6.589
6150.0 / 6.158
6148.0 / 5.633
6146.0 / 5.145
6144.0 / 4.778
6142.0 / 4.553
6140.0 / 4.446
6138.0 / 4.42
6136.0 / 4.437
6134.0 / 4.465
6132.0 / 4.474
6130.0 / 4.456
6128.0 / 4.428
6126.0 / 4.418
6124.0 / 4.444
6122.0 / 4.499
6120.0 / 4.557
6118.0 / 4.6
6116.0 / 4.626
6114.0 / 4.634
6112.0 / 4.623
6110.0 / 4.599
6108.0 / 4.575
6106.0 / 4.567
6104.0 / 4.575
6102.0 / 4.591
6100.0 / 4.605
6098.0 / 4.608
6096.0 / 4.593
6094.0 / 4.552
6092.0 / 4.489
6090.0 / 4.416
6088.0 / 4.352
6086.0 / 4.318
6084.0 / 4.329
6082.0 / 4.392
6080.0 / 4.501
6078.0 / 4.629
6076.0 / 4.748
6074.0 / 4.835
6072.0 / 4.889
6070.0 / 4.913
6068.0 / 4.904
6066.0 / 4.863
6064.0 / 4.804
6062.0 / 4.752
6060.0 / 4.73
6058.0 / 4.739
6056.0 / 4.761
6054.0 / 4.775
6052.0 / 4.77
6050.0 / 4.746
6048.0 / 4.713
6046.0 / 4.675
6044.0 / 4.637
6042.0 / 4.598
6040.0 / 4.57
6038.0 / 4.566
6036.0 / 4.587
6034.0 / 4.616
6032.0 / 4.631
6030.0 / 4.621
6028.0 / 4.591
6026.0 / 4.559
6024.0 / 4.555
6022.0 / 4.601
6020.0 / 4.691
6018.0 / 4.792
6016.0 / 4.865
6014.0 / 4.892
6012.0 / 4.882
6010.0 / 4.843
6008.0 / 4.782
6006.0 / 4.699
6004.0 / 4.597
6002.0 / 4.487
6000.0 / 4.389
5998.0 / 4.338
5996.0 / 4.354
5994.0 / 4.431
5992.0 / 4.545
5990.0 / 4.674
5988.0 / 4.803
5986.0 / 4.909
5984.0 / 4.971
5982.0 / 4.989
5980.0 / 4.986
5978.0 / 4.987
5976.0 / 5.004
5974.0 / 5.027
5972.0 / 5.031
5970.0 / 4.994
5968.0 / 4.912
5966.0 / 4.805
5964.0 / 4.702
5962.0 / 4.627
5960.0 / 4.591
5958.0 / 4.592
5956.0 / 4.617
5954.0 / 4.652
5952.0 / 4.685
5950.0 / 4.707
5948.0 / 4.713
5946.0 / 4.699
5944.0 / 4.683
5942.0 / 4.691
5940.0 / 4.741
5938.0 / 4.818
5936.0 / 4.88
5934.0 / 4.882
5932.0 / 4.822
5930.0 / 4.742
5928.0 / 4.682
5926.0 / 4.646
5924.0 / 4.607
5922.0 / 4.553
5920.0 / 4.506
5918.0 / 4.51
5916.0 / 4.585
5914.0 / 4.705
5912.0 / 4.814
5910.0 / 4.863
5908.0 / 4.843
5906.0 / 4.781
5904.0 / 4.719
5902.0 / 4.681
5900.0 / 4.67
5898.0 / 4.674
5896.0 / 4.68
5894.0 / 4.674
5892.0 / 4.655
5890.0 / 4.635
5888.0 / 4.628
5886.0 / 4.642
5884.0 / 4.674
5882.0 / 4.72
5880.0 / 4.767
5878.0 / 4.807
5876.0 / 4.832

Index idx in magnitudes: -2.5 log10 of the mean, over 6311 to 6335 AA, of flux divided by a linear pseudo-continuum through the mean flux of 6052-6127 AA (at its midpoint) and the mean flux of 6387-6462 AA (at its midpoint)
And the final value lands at 0.11 mag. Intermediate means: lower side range 4.62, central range 4.03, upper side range 4.41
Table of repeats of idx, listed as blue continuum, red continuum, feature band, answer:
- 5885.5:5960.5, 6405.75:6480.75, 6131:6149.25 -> -0.05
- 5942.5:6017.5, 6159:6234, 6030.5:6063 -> 0.00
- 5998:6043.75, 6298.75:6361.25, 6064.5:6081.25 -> -0.05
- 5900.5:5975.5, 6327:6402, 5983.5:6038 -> 0.01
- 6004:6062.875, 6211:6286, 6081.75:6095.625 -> 0.05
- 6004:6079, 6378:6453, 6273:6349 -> 0.09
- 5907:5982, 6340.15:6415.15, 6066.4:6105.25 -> 0.03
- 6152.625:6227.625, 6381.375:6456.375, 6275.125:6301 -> 0.07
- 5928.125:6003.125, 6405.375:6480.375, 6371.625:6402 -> -0.16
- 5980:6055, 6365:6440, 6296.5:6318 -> 0.08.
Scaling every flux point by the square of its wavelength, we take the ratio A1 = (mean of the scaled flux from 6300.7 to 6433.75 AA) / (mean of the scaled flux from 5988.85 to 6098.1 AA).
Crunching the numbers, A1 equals 1.1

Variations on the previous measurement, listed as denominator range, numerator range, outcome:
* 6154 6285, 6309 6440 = 1.03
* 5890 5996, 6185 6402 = 1.05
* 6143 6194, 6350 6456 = 0.98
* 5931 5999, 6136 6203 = 1.10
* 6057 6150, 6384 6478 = 1.06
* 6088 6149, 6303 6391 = 1.05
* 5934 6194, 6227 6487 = 1.01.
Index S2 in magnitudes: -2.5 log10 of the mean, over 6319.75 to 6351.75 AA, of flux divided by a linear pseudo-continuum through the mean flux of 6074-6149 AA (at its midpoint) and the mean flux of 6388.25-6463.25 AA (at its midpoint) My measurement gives 0.08 mag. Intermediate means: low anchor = 4.57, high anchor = 4.39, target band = 4.13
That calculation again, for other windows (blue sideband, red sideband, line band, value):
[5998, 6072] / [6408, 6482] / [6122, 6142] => 0.04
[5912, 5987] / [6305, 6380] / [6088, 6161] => -0.07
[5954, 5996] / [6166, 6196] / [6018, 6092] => 0.00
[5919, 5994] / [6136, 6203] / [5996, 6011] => 0.05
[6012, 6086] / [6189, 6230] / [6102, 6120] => 0.01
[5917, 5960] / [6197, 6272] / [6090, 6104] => 0.00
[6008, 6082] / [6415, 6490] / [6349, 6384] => -0.08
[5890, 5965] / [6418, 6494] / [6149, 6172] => -0.22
